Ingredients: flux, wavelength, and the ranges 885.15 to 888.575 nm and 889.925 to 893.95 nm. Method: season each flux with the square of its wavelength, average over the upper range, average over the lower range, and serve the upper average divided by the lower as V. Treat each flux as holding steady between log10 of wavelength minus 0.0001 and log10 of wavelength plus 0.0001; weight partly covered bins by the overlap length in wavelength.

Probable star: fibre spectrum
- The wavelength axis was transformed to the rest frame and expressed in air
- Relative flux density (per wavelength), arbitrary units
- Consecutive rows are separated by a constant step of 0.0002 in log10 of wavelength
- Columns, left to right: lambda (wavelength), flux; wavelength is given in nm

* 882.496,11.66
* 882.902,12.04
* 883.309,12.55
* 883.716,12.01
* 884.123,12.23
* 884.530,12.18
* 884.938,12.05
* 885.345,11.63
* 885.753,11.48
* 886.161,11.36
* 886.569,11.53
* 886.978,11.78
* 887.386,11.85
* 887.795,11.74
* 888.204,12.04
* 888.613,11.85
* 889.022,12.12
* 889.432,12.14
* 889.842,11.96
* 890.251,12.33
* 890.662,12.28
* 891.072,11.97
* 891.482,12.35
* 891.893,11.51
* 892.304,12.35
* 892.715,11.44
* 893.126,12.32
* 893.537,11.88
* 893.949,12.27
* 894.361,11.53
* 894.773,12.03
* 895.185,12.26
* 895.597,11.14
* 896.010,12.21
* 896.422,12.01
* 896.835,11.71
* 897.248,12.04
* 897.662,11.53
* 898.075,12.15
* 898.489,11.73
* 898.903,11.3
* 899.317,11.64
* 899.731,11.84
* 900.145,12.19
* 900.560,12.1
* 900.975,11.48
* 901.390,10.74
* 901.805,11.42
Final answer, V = 1.04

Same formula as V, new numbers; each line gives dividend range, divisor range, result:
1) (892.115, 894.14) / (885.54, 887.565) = 1.05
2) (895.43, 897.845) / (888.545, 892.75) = 0.99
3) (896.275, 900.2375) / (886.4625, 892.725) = 1.00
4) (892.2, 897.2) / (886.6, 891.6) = 1.01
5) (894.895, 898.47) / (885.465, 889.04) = 1.03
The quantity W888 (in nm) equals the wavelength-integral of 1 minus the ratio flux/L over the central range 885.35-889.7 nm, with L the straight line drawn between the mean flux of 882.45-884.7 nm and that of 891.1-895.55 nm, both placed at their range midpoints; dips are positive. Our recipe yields 0.10 nm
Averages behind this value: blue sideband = 12.1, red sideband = 12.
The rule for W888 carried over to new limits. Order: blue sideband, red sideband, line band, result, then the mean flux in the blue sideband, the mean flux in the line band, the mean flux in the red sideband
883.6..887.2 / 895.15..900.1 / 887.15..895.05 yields -0.13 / 11.8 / 12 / 11.8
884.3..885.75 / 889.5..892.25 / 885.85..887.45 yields 0.05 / 11.9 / 11.6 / 12.1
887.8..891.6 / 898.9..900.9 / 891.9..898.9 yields 0.04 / 12.1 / 11.9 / 11.8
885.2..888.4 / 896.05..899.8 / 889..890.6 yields -0.06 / 11.7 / 12.1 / 11.8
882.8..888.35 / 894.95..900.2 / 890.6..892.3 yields -0.03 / 11.9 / 12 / 11.8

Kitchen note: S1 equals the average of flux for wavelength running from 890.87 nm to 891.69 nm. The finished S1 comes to 12.2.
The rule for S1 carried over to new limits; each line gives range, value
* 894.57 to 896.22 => 11.9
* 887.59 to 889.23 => 11.9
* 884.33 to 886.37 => 11.7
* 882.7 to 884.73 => 12.2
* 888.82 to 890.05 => 12.1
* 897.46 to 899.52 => 11.7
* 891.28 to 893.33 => 12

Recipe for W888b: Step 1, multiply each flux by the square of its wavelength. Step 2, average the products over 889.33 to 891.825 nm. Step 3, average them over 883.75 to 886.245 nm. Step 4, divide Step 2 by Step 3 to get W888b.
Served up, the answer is 1.04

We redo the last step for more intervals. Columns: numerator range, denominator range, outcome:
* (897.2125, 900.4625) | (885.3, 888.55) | 1.04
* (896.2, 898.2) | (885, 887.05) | 1.05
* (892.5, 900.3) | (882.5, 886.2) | 1.02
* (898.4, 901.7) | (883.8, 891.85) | 1.00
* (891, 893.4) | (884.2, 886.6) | 1.04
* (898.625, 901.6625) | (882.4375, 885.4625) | 1.00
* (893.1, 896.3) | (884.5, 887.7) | 1.04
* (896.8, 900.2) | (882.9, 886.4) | 1.02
